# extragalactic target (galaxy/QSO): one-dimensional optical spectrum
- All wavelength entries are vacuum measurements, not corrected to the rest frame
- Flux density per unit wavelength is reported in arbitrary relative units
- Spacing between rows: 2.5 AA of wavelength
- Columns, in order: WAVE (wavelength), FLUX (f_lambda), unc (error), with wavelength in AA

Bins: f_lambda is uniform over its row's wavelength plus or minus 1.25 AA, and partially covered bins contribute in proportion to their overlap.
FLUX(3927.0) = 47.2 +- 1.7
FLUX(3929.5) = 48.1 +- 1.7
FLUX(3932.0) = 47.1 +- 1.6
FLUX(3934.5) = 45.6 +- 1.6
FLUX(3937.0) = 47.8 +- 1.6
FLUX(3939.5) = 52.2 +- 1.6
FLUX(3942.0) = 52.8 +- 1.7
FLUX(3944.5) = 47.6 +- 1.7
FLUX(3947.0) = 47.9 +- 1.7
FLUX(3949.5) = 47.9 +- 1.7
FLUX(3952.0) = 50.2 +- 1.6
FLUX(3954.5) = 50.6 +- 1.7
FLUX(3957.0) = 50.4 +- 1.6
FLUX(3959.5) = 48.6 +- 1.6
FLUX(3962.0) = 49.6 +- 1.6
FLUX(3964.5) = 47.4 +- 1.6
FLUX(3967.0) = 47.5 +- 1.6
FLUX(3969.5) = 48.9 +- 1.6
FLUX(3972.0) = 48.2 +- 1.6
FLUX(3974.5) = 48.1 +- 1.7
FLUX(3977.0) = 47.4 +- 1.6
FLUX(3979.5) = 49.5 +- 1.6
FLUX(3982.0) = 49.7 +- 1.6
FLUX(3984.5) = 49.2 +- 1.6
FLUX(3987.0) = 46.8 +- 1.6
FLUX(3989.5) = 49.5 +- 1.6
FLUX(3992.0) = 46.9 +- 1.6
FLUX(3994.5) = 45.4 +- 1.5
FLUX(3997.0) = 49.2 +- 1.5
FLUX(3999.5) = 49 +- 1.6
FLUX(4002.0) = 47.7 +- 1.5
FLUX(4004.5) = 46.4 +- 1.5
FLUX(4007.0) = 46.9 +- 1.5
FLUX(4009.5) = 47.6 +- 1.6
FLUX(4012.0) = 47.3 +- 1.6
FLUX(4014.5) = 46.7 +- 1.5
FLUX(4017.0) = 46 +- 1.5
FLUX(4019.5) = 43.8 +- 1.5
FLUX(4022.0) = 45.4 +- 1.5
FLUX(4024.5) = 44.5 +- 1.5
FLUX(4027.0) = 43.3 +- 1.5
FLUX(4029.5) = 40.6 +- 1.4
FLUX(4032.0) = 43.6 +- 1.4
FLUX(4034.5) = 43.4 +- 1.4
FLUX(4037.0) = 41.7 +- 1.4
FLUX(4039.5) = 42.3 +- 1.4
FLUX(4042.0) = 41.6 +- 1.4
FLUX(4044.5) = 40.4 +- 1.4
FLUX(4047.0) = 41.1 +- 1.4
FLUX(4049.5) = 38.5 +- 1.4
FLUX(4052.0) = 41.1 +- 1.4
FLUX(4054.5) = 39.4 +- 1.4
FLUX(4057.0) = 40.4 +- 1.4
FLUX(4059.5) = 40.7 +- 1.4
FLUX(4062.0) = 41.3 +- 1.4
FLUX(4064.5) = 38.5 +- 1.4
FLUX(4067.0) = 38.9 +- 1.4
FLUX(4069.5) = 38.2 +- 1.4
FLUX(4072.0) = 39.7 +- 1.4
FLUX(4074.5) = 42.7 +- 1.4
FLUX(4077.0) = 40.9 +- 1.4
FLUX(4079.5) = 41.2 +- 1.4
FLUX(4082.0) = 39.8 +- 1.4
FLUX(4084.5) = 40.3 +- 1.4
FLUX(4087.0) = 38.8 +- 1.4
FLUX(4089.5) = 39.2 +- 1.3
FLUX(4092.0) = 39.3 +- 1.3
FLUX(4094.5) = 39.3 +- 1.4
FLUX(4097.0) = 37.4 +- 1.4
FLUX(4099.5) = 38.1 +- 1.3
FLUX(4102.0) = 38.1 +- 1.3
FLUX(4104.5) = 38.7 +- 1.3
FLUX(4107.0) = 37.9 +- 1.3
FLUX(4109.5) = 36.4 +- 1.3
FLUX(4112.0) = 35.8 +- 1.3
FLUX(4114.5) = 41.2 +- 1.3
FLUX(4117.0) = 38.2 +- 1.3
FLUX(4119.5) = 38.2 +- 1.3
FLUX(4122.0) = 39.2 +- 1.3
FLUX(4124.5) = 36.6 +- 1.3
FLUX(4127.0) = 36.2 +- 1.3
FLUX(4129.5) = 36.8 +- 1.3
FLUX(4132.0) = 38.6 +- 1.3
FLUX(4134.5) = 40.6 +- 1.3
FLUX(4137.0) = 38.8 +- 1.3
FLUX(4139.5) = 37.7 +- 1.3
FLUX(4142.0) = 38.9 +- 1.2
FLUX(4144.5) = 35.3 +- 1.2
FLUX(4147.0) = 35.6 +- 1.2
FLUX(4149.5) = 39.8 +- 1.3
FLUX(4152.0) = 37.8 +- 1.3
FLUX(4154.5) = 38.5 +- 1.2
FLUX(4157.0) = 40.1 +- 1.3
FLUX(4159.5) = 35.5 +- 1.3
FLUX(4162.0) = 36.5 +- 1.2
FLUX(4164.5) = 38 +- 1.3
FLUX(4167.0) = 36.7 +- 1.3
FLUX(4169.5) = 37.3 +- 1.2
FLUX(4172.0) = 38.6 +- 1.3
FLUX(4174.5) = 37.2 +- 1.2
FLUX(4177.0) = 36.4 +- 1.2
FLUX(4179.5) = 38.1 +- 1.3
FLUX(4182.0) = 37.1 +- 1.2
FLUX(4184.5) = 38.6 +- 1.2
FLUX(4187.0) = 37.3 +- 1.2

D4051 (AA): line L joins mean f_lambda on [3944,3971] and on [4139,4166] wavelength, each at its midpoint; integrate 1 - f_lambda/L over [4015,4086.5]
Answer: 3.3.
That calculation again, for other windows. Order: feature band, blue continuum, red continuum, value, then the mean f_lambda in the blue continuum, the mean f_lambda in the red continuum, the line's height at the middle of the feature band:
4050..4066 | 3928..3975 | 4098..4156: 0.8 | 48.8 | 38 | 42.2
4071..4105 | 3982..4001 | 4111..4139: 1.2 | 48.1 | 38.2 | 41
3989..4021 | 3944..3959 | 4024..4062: -1.7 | 49.1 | 41.4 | 44.6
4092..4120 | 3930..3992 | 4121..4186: 1.6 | 48.7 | 37.7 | 40.4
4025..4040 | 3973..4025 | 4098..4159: 0.8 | 47.3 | 38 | 44.9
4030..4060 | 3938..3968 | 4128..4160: 1.9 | 49.4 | 38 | 43.9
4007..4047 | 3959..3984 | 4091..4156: 0.7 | 48.5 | 38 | 44.7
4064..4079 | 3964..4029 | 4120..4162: 0.8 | 47.2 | 37.8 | 42.3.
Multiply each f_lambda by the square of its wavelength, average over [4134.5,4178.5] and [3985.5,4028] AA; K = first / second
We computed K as 0.9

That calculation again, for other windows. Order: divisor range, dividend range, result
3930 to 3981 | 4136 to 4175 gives 0.85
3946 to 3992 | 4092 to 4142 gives 0.84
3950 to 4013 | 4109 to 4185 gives 0.85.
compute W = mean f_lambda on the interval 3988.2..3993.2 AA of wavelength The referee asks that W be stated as 48.2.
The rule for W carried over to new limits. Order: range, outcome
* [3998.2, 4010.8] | 47.5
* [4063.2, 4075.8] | 39.6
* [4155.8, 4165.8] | 37.5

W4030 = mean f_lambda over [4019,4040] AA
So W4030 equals 43.2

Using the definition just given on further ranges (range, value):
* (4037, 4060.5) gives 40.7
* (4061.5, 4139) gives 38.8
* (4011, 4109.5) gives 41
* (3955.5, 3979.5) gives 48.5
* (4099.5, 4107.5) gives 38.2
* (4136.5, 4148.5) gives 37.2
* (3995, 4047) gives 44.8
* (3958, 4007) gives 48.1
